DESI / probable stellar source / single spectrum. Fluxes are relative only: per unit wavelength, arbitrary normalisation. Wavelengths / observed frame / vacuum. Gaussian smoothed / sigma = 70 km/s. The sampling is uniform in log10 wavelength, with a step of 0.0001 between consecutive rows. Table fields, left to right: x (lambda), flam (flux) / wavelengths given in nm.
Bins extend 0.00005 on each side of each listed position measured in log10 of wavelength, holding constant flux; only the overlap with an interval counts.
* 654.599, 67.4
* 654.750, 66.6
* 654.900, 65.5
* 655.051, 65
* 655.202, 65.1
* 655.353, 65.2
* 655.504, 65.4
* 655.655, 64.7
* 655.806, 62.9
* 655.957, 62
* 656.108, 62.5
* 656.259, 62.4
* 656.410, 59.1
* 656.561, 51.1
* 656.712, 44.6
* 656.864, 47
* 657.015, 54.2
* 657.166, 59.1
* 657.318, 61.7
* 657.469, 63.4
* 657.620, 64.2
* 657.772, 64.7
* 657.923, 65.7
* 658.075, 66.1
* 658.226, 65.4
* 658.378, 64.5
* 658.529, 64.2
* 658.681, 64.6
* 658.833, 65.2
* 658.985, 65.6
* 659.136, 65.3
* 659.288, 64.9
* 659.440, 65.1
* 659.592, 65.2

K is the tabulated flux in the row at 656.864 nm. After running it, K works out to 47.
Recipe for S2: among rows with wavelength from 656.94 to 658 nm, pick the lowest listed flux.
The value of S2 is 54.2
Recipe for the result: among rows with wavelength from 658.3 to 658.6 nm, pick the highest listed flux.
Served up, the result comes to 64.5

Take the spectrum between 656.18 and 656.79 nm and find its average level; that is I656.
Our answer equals 54.3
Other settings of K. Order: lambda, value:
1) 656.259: 62.4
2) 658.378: 64.5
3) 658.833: 65.2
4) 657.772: 64.7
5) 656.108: 62.5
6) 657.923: 65.7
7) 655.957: 62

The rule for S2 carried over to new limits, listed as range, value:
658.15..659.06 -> 64.2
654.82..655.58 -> 65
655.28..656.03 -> 62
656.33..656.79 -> 44.6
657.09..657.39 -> 59.1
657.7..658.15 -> 64.7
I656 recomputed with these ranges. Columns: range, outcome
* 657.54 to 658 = 64.8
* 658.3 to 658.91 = 64.5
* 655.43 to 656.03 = 63.7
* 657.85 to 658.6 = 65.2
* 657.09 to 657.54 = 61.4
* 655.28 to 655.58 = 65.3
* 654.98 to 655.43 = 65.1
